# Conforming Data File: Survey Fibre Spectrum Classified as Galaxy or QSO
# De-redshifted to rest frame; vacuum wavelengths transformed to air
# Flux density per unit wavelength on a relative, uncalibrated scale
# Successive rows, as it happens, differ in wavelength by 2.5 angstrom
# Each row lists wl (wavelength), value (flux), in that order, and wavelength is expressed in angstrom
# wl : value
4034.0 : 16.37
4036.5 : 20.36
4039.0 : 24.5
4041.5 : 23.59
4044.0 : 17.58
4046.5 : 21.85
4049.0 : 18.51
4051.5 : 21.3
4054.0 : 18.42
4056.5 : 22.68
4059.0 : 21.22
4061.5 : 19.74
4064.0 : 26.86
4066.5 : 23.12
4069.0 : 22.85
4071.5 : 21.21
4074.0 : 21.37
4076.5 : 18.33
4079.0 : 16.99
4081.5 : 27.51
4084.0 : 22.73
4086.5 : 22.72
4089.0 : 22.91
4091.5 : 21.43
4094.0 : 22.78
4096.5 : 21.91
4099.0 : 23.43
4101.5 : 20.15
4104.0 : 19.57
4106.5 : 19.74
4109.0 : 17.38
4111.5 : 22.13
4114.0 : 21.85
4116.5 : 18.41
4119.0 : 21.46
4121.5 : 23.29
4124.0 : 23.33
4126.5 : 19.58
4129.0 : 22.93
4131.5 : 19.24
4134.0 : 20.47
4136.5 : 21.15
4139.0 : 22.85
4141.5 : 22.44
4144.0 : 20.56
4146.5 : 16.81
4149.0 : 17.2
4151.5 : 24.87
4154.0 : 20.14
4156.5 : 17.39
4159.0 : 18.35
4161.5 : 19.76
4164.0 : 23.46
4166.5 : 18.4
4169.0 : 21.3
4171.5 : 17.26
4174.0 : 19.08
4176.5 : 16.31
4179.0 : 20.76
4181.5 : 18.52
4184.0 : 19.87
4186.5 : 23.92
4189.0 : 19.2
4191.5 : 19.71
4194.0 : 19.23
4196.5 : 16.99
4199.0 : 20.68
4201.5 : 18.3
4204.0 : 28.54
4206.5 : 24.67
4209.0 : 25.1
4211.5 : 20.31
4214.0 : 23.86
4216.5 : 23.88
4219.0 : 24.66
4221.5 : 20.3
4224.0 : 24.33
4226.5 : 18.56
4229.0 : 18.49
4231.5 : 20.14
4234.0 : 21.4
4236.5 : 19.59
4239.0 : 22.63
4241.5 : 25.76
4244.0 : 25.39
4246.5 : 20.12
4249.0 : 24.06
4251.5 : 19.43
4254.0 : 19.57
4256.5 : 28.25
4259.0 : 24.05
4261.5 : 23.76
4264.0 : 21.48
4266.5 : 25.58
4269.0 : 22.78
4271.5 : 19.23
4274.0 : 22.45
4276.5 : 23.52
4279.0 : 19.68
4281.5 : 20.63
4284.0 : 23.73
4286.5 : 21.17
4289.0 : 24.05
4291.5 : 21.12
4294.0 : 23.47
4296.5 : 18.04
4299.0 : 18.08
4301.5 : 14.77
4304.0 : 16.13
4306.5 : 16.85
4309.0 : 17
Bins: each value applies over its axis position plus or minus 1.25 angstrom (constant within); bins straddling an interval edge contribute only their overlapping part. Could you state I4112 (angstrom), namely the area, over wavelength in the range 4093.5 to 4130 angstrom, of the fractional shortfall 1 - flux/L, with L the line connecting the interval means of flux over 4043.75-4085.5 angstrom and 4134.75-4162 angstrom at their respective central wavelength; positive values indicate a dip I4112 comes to -0.8 angstrom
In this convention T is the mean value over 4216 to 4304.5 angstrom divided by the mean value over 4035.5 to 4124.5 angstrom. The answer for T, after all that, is 1.0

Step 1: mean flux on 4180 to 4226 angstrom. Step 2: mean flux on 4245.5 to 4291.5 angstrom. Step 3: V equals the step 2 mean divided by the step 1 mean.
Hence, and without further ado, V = 1.0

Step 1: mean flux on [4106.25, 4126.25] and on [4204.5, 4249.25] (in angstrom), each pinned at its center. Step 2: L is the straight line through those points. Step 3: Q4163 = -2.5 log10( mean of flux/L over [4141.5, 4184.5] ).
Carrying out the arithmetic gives 0.11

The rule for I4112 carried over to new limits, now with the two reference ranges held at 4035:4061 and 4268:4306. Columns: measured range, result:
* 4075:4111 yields -0.7 angstrom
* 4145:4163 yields 1.2 angstrom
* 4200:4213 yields -1.7 angstrom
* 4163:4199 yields 1.9 angstrom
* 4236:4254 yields -1.5 angstrom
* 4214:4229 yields -1.1 angstrom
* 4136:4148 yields 0.1 angstrom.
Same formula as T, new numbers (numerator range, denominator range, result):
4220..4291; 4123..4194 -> 1.10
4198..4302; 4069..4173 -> 1.06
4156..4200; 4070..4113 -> 0.91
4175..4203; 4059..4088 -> 0.88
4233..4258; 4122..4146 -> 1.06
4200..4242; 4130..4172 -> 1.11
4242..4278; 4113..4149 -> 1.10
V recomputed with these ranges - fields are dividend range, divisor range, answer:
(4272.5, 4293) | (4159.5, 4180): 1.13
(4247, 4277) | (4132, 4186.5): 1.14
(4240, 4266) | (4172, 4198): 1.20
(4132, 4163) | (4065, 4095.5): 0.92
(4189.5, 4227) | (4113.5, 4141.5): 1.03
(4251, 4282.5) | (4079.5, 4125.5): 1.03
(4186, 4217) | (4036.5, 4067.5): 1.01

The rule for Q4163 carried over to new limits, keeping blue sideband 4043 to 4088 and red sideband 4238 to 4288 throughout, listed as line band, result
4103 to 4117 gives 0.09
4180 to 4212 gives 0.05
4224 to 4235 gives 0.12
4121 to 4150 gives 0.05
